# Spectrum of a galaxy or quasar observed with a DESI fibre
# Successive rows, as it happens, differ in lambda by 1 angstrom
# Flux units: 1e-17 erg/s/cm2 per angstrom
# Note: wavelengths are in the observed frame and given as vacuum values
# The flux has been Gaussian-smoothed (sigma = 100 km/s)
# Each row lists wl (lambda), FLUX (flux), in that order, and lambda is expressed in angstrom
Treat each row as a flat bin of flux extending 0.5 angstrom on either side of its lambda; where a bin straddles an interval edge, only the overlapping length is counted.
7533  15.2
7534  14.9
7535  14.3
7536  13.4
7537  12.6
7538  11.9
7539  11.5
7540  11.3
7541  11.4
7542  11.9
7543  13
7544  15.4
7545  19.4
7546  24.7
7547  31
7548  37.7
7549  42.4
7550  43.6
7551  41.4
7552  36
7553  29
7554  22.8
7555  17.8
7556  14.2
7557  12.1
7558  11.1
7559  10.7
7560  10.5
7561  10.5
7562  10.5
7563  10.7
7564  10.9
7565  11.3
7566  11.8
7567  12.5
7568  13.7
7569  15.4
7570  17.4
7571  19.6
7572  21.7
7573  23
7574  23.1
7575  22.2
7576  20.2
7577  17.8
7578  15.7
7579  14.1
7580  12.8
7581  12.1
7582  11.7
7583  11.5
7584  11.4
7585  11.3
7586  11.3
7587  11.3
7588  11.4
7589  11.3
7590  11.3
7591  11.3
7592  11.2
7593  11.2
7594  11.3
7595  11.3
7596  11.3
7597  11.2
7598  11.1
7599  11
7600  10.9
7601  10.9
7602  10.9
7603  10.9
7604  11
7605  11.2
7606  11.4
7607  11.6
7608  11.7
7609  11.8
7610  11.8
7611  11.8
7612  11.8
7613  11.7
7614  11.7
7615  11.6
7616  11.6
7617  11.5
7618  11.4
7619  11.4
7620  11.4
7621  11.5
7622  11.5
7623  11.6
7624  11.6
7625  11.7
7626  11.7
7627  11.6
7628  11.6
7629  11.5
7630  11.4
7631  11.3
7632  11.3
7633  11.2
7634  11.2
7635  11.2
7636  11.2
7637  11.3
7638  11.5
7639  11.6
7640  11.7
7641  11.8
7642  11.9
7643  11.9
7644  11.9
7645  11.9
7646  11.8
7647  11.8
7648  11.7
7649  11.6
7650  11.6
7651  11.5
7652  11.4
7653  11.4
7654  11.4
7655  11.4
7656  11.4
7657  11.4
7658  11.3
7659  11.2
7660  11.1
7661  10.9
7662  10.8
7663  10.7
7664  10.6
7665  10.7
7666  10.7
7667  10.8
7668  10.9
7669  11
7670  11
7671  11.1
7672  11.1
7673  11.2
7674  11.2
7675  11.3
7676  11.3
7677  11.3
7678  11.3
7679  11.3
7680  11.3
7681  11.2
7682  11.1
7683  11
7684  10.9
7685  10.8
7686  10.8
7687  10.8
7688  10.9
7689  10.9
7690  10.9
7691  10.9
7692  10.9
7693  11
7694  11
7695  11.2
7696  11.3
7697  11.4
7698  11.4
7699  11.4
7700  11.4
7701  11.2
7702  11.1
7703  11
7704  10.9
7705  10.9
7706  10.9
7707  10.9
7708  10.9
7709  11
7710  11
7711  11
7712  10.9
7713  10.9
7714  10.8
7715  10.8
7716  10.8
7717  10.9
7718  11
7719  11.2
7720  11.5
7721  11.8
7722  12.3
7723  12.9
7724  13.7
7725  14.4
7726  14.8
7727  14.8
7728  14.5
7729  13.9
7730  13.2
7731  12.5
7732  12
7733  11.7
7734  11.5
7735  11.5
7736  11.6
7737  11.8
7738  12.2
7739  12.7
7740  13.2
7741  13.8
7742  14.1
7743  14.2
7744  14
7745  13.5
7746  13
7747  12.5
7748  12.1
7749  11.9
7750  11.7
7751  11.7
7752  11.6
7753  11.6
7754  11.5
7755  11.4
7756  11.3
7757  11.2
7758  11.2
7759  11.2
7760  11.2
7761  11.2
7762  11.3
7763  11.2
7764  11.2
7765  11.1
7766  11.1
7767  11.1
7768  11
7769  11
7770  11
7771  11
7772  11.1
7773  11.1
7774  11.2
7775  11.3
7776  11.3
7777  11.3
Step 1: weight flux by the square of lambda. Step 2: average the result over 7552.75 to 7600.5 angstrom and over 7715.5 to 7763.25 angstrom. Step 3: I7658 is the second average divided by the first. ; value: 0.93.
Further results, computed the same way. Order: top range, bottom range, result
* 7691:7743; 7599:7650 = 1.06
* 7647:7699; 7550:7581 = 0.65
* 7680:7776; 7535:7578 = 0.65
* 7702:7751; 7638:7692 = 1.10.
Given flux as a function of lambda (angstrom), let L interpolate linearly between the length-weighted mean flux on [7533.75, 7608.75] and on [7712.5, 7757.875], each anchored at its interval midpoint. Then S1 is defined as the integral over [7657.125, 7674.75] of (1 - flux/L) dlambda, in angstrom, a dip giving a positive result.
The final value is 3.56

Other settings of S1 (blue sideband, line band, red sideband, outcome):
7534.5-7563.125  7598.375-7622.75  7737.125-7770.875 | 8.2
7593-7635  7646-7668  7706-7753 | 0.9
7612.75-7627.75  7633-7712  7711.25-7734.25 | 4.8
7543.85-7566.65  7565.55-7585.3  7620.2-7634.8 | 2.6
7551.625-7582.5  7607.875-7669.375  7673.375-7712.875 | 8.4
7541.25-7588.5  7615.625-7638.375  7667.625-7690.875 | 4.5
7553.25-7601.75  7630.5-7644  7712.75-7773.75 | 1.6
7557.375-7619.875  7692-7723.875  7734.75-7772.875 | 2.4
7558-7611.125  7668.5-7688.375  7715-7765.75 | 2.3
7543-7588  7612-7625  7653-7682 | 2.7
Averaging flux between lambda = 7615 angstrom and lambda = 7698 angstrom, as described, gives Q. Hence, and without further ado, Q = 11.3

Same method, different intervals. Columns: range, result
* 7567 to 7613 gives 13.3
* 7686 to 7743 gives 11.8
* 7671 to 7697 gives 11.1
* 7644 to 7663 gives 11.4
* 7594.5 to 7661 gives 11.5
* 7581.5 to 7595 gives 11.3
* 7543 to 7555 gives 29.9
